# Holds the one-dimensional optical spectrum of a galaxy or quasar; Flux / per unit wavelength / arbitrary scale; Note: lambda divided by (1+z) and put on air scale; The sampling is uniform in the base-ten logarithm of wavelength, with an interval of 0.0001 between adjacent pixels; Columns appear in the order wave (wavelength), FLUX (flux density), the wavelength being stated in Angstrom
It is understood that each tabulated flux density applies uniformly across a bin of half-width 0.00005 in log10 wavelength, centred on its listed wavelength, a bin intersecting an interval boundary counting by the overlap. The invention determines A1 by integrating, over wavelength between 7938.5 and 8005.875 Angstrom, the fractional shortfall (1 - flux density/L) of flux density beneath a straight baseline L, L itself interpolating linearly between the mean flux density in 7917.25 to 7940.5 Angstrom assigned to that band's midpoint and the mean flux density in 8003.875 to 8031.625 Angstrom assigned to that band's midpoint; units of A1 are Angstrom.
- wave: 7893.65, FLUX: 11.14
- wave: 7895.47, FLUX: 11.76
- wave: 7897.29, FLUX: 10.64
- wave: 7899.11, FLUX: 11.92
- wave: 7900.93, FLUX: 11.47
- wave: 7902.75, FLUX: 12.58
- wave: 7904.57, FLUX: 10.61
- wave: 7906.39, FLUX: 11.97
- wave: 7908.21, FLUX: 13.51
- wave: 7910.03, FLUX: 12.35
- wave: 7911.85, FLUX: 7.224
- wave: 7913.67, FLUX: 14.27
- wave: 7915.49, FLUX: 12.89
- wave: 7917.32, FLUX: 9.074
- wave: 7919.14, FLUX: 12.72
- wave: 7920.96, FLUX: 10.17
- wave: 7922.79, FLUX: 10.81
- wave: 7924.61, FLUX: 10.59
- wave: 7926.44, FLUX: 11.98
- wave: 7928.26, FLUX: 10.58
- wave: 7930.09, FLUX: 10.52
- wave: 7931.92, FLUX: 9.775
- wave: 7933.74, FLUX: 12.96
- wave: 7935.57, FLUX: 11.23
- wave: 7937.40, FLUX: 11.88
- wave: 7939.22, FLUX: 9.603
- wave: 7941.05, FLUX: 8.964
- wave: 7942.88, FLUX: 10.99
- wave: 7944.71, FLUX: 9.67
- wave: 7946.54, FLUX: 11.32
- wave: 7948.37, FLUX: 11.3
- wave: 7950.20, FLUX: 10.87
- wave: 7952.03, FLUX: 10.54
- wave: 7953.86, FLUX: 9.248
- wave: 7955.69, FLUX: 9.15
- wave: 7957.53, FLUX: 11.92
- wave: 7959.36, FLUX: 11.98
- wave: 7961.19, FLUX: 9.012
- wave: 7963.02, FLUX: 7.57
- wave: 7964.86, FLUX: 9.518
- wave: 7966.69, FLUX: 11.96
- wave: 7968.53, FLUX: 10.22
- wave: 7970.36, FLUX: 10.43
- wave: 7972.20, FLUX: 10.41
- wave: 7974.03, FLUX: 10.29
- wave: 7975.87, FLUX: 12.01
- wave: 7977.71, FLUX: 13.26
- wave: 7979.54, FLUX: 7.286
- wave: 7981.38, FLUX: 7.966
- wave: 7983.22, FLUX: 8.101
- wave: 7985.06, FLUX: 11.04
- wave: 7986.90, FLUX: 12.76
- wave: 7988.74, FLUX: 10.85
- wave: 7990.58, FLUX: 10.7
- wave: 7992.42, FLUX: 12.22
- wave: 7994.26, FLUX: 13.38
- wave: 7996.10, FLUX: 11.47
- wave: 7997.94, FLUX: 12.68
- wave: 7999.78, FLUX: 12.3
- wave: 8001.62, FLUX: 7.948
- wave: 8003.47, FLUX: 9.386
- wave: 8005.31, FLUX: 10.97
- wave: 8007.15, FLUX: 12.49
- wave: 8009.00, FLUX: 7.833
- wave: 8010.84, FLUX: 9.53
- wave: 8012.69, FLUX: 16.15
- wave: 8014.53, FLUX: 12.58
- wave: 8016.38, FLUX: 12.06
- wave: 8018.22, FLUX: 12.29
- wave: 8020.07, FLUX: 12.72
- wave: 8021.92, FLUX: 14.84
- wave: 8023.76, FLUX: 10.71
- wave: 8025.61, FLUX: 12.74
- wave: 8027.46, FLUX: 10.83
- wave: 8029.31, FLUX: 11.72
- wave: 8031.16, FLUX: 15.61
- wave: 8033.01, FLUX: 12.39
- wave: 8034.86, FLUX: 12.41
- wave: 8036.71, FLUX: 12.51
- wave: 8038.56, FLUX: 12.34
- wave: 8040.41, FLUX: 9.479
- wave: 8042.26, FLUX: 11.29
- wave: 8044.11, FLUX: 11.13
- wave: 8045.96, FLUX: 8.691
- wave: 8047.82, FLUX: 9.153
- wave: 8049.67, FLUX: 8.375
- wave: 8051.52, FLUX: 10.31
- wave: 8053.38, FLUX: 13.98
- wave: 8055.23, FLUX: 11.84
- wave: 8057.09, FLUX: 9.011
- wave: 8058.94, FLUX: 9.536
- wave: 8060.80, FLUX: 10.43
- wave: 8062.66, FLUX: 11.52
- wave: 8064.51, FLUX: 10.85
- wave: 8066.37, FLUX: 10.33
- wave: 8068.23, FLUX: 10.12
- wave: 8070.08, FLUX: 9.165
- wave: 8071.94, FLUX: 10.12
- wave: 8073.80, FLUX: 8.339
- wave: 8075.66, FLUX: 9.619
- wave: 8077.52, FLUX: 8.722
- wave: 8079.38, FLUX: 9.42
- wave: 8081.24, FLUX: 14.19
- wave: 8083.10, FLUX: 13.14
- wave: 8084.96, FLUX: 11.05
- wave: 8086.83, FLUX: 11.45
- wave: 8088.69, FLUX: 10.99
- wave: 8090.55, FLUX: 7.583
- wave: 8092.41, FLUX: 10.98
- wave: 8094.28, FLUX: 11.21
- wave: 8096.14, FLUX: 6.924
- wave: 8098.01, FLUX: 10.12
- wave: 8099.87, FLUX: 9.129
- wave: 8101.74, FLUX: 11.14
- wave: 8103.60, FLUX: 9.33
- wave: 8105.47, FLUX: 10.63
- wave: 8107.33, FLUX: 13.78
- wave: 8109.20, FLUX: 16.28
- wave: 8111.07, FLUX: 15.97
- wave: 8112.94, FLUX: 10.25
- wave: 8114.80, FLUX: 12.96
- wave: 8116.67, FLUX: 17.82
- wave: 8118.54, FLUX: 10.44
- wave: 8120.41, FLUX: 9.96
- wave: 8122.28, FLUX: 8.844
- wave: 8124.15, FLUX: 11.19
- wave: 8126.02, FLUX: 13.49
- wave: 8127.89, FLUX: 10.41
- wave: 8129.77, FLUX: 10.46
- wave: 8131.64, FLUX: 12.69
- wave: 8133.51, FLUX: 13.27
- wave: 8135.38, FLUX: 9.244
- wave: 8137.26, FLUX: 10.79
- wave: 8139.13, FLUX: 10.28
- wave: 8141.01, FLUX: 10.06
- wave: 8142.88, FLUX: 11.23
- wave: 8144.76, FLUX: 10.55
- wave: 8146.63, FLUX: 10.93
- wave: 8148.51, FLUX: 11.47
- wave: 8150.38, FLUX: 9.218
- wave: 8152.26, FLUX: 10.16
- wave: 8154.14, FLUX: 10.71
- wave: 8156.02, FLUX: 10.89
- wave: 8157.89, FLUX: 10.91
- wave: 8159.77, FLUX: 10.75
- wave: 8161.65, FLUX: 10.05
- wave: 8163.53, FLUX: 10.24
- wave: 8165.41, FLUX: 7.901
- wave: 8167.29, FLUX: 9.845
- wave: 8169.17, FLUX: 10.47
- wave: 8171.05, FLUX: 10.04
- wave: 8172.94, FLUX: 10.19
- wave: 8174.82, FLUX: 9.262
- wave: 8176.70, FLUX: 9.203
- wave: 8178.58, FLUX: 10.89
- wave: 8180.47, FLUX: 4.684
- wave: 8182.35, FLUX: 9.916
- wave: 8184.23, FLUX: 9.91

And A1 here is 5.79 Angstrom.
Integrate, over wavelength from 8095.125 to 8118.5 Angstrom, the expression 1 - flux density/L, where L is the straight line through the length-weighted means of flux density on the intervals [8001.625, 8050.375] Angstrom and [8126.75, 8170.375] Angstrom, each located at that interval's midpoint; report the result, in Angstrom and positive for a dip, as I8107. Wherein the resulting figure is -2.4 Angstrom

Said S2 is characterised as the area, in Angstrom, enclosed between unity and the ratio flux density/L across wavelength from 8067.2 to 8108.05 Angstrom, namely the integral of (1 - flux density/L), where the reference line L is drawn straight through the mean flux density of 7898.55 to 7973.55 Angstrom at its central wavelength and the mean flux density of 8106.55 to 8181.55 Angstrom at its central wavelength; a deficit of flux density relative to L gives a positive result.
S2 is 2.3 Angstrom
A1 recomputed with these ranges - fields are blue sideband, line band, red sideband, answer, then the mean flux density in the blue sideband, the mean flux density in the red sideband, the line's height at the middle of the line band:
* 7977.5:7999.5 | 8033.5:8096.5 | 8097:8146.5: 4.2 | 10.9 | 11.5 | 11.3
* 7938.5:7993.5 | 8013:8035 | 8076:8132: -3.9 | 10.4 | 11.3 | 10.8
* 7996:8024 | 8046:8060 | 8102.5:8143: 1.8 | 11.7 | 11.8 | 11.7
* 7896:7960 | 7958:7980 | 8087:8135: 1.4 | 11.1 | 11.4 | 11.1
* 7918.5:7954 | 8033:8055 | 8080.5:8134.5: 0.6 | 10.8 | 11.6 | 11.3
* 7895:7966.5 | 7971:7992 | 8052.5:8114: 0.8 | 10.9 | 10.8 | 10.9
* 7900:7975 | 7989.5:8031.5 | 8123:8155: -3.7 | 10.8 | 10.9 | 10.9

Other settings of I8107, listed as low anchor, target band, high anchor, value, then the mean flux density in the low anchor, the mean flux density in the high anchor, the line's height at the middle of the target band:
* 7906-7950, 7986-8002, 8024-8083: -1.1 Angstrom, 11.1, 10.9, 11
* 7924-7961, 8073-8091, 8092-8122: 1.5 Angstrom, 10.7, 11.6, 11.5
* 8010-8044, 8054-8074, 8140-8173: 2.6 Angstrom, 12.3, 10.3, 11.7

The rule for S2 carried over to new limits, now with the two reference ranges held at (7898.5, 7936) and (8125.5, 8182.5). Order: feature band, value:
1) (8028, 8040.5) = -1.89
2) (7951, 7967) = 1.66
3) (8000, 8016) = 0.01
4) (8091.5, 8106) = 0.89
